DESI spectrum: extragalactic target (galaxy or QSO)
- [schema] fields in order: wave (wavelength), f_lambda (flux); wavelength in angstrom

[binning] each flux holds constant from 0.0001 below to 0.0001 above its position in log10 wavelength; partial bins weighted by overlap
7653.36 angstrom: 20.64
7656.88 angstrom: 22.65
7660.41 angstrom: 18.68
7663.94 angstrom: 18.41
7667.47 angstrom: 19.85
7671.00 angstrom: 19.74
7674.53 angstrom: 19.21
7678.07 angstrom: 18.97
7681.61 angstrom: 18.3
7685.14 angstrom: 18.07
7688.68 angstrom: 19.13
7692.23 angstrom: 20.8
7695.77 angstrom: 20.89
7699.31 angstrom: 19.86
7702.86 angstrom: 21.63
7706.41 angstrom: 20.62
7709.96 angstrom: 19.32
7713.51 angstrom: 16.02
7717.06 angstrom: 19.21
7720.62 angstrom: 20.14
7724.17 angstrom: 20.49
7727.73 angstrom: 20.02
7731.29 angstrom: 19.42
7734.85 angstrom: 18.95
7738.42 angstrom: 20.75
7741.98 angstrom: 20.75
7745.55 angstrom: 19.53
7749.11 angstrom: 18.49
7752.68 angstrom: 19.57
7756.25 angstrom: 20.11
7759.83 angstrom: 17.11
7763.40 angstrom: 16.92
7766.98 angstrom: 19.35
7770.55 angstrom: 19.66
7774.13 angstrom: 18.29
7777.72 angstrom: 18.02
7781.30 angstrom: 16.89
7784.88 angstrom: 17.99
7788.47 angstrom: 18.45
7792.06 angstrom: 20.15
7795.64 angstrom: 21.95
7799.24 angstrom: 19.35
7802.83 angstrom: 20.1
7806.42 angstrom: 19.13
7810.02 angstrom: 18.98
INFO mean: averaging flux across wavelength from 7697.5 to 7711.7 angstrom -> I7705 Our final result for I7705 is 20.4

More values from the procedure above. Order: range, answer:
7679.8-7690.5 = 18.5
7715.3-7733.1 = 19.9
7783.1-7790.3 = 18.2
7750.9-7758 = 19.8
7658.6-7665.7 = 18.6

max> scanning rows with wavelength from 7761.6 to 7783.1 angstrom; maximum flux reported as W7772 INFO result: 19.66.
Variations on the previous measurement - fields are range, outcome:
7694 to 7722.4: 21.63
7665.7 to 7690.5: 19.85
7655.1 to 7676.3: 22.65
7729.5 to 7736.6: 19.42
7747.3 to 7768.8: 20.11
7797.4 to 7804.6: 20.1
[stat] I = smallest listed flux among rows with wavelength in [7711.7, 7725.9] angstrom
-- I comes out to 16.02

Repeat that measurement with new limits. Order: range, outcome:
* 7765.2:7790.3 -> 16.89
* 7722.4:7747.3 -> 18.95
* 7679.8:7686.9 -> 18.07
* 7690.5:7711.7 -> 19.32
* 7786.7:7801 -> 18.45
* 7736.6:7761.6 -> 17.11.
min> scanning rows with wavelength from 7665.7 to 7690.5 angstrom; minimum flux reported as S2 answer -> 18.07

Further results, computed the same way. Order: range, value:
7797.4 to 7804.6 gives 19.35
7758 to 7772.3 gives 16.92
